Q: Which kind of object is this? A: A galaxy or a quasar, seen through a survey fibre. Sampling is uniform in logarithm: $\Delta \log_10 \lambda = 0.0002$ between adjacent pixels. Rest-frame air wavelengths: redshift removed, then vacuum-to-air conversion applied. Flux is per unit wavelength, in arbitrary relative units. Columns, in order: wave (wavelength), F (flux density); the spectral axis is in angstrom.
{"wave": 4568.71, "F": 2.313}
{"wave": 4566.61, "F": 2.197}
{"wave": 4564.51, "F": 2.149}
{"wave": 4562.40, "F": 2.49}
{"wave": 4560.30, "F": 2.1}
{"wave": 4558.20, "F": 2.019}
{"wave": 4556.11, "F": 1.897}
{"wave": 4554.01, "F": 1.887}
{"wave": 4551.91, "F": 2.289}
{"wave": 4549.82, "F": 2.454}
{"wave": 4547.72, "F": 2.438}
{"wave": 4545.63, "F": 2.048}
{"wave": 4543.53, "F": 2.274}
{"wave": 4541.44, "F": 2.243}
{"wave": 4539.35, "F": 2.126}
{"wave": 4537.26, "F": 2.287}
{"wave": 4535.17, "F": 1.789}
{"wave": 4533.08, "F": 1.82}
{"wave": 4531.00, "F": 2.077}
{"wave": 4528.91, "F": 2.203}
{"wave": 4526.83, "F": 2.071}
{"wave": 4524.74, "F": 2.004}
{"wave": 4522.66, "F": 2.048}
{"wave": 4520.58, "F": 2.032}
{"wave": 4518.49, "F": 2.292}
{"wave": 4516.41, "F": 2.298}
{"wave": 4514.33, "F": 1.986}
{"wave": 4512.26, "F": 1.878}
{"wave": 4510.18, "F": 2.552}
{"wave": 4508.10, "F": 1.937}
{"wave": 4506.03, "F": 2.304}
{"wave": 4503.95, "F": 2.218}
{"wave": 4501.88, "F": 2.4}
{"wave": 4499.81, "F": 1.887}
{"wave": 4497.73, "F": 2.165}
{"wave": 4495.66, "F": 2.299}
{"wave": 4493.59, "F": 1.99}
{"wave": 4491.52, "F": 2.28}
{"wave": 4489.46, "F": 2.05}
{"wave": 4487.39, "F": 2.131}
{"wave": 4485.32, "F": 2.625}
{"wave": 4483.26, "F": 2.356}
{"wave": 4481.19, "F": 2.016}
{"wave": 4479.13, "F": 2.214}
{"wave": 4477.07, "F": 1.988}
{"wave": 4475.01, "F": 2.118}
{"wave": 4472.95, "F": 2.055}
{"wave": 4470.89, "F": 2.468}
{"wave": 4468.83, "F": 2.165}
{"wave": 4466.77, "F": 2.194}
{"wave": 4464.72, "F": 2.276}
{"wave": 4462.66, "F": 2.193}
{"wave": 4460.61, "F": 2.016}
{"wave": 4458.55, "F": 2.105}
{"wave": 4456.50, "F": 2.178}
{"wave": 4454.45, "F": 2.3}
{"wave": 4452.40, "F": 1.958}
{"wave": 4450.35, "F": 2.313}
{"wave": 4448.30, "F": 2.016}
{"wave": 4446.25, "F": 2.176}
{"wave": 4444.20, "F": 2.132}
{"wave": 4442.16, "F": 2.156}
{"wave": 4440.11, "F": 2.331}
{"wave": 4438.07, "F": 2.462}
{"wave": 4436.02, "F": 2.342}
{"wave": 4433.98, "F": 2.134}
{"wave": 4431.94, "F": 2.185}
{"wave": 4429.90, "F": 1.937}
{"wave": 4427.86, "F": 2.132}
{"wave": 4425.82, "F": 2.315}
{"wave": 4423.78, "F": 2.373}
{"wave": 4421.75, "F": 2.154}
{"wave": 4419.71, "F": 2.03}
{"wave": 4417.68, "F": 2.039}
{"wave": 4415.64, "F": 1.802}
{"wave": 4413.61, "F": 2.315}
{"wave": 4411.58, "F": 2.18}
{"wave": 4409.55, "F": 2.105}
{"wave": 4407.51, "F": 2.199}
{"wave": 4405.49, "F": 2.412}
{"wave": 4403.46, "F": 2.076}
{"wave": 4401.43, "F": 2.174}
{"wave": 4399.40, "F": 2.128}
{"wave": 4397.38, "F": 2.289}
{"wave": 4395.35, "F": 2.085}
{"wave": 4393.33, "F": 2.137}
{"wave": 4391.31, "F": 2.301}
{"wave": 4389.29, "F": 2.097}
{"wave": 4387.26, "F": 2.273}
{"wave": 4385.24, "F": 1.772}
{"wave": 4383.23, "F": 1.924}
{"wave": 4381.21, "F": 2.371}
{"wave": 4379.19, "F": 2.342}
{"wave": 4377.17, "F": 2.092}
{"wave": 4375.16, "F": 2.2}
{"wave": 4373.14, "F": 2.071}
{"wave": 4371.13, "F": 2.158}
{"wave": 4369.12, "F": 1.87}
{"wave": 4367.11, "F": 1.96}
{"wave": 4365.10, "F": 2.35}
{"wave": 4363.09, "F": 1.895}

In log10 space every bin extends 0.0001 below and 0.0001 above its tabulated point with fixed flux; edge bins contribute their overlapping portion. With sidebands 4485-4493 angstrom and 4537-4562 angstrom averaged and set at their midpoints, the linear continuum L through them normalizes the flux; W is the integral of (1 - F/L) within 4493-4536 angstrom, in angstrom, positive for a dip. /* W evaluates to 1.8 angstrom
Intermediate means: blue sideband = 2.22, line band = 2.11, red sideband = 2.18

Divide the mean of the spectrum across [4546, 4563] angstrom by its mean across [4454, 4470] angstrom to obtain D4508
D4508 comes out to 1.0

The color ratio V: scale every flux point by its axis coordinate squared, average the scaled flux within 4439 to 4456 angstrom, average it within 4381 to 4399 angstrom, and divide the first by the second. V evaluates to 1.05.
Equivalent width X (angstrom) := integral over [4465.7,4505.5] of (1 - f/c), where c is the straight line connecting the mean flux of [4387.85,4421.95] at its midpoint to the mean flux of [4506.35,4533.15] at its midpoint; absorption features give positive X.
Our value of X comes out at -1.34 angstrom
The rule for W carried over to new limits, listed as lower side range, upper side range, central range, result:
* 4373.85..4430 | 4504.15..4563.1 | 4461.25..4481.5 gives -0.2 angstrom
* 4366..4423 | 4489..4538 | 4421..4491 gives -2.3 angstrom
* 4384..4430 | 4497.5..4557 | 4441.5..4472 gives -0.5 angstrom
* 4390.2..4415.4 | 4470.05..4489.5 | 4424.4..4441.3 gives -0.3 angstrom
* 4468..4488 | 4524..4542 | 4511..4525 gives 0.1 angstrom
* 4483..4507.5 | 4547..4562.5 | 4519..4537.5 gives 1.3 angstrom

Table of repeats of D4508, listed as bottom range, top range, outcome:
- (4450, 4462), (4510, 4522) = 1.00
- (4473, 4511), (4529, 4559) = 0.97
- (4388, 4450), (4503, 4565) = 0.98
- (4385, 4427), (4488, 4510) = 1.00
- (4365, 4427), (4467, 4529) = 1.01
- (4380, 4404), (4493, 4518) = 1.01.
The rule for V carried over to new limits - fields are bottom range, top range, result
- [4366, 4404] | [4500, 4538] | 1.06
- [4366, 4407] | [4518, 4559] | 1.06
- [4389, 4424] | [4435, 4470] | 1.04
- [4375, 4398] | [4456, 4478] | 1.04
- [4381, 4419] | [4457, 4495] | 1.06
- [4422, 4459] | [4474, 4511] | 1.02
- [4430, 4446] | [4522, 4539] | 0.95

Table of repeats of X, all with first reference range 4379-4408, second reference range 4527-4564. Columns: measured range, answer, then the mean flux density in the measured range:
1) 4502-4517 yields -0.2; 2.18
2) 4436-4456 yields -0.5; 2.21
